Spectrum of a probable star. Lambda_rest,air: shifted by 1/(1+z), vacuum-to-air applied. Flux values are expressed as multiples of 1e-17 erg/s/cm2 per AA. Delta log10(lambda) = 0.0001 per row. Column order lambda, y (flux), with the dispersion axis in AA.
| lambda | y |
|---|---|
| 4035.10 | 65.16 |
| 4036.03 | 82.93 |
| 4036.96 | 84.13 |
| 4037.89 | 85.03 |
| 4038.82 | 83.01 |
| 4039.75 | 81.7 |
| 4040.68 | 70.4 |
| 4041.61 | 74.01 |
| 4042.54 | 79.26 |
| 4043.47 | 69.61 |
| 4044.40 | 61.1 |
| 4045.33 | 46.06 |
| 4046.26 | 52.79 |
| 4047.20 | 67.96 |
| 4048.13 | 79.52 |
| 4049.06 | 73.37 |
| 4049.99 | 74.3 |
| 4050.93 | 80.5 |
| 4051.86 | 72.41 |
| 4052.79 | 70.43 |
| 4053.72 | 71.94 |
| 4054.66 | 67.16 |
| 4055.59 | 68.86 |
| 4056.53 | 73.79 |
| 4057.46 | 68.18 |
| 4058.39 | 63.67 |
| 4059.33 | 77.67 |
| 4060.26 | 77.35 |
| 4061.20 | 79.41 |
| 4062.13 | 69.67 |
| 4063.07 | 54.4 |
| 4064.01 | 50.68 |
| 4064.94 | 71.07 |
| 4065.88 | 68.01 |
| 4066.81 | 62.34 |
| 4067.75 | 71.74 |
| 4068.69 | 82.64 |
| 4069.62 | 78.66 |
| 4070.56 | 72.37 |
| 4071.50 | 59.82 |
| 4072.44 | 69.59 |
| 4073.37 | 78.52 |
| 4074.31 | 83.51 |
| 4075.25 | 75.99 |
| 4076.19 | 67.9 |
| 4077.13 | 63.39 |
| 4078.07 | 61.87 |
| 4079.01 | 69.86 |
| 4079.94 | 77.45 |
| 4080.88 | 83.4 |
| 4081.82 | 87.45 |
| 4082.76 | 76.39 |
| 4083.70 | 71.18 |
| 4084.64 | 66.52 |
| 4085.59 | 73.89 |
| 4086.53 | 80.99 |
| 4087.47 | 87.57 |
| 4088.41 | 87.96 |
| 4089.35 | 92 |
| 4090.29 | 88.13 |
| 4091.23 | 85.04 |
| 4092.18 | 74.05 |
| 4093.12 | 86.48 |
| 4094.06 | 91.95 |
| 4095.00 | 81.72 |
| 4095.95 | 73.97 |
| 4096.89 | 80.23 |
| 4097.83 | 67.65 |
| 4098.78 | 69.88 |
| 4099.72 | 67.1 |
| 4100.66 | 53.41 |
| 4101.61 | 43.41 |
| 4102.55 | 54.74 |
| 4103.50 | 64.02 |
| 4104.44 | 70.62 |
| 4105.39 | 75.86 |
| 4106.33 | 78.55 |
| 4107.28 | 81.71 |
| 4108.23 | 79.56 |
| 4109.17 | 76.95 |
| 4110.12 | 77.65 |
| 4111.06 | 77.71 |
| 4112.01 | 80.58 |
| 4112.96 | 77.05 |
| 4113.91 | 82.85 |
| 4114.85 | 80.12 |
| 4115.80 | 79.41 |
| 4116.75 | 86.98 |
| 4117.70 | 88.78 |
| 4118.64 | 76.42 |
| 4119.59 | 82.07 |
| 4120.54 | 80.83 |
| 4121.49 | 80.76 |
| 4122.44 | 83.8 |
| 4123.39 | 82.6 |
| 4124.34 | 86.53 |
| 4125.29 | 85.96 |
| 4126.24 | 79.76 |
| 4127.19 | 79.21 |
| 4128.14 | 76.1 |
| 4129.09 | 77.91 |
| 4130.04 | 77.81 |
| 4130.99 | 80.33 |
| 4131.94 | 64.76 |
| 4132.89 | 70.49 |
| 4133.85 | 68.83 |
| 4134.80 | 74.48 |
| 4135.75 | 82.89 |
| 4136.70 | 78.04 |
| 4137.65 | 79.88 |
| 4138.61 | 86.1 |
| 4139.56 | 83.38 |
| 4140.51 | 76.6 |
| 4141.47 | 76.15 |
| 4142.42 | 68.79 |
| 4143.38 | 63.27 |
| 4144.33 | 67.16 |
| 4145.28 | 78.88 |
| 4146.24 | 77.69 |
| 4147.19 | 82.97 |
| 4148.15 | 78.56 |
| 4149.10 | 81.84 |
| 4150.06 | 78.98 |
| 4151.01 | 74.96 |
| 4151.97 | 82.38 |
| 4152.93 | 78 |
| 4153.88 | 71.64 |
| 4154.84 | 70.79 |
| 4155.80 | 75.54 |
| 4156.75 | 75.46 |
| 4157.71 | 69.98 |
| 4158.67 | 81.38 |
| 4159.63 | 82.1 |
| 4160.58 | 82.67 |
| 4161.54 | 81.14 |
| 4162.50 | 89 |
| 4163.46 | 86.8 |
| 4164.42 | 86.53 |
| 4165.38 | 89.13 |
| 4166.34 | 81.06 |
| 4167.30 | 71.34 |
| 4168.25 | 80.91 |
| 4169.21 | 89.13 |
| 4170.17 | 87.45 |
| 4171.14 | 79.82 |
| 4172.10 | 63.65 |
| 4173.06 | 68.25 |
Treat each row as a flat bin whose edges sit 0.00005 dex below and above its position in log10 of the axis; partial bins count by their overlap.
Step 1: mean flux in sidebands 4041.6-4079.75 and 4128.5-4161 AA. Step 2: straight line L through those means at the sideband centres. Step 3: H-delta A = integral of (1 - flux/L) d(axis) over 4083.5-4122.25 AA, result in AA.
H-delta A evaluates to -2.08 AA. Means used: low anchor 69.8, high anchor 76.5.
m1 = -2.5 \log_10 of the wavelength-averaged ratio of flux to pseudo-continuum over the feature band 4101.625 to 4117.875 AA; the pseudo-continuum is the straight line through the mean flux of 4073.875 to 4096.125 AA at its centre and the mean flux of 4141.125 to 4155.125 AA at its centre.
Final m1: 0.02 mag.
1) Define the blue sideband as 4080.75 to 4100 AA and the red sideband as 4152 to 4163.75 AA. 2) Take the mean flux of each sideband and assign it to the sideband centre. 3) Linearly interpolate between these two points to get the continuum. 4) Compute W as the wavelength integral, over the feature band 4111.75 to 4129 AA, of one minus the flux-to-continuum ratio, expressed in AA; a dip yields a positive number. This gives -0.5 AA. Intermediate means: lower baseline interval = 79.7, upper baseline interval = 78.7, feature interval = 81.6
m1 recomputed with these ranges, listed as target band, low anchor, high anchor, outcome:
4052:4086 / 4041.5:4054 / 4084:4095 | 0.07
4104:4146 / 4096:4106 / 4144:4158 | -0.11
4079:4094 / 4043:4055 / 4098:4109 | -0.20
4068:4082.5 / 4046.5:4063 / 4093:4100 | 0.01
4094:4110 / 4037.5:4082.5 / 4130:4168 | 0.05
